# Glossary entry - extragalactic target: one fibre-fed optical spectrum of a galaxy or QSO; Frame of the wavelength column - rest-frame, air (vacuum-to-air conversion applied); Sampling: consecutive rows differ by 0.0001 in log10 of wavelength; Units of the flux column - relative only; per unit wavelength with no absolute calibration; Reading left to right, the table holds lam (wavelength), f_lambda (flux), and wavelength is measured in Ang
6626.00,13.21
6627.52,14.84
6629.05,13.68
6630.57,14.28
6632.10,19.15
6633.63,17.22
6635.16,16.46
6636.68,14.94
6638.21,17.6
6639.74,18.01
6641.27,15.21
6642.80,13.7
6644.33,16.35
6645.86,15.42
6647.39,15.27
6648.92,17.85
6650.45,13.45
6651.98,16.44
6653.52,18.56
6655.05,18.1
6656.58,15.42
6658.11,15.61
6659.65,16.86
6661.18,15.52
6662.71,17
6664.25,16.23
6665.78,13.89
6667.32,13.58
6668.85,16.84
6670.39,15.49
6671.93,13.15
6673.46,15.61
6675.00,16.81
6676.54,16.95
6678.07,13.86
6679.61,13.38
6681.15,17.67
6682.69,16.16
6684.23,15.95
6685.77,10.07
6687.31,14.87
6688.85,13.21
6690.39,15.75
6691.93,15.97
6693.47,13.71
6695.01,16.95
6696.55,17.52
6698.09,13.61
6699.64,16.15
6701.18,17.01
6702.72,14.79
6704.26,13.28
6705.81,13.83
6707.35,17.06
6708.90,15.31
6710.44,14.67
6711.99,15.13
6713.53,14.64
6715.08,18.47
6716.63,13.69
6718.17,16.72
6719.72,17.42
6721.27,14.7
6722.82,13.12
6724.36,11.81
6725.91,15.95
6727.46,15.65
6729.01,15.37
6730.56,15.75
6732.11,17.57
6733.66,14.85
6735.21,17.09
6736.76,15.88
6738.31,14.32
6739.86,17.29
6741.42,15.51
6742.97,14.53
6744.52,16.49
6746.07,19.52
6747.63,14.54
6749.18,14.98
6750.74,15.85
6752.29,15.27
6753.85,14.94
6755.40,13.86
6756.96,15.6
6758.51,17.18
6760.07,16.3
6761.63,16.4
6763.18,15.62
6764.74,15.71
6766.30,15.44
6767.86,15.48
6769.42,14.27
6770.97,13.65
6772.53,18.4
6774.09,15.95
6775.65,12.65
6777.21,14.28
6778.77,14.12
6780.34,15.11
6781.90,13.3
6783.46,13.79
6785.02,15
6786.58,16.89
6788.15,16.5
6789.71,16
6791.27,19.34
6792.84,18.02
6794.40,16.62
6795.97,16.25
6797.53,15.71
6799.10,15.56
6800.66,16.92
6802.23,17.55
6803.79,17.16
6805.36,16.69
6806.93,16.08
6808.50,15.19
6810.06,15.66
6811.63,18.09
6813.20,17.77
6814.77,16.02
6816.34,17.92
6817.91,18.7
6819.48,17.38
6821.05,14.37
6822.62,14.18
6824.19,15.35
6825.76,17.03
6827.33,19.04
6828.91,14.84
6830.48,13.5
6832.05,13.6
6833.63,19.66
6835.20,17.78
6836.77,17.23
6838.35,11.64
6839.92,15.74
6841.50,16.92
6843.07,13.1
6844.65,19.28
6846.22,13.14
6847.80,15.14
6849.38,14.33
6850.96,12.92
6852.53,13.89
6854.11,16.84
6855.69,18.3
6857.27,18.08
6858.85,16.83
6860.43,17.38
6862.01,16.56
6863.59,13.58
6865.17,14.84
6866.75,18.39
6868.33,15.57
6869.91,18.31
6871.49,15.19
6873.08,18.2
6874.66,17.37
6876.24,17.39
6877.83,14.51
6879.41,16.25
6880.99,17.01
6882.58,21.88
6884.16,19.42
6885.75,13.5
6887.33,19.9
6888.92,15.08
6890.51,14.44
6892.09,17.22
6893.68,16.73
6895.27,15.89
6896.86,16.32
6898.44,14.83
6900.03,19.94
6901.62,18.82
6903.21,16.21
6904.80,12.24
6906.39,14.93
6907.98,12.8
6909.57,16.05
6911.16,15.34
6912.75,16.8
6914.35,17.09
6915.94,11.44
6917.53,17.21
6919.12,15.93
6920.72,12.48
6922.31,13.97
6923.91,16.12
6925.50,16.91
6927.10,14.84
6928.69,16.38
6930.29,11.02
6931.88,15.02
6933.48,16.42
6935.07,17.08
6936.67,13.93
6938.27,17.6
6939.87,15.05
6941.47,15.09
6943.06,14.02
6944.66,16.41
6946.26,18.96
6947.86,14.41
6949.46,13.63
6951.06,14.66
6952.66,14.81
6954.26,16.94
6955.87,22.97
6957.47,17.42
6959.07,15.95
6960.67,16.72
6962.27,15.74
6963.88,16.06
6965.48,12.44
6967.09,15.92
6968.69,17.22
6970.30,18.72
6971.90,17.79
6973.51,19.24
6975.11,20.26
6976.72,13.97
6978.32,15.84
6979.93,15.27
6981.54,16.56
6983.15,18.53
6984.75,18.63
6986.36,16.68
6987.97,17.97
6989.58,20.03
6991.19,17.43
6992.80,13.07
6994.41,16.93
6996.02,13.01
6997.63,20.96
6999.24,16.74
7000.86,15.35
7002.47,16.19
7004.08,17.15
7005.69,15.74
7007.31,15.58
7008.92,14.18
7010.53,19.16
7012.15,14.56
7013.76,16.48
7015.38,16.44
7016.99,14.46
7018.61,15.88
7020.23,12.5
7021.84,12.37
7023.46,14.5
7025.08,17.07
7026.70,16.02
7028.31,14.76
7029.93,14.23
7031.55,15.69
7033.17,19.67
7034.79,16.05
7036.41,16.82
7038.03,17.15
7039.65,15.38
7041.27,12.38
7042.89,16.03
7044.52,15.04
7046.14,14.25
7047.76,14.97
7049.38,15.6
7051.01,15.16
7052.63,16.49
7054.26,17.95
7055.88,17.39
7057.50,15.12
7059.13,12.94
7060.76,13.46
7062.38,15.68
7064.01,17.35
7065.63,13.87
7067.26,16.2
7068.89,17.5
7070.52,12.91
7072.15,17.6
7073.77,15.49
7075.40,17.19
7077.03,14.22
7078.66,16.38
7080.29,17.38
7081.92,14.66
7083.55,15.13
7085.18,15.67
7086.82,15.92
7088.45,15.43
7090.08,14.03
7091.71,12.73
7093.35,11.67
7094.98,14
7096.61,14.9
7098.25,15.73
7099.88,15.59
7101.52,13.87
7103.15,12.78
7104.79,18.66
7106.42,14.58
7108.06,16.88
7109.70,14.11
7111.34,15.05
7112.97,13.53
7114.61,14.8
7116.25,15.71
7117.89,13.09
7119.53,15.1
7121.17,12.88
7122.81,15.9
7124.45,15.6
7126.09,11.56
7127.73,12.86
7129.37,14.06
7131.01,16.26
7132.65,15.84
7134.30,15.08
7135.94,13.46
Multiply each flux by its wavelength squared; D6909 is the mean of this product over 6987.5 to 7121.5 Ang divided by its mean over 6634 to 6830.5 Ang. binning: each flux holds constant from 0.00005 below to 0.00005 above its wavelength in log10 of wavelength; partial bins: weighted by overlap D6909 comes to 1.08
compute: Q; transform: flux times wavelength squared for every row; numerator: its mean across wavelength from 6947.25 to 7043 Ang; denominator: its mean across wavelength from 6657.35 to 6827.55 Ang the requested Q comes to 1.11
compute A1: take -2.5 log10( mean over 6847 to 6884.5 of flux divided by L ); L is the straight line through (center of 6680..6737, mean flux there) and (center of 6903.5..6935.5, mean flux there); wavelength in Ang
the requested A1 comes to -0.10 mag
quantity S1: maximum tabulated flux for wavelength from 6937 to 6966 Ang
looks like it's 22.97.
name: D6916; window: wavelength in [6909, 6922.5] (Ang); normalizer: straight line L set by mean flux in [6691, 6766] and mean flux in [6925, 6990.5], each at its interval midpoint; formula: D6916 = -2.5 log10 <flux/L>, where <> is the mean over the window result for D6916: 0.075 mag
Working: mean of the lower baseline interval 15.6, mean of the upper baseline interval 16.4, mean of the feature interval 15.2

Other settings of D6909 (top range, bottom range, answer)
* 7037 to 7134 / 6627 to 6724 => 1.09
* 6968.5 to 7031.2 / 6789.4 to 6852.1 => 1.06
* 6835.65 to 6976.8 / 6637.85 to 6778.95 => 1.10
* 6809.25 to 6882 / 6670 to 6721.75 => 1.11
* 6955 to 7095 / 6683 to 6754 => 1.14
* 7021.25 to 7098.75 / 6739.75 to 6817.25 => 1.05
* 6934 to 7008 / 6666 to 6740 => 1.17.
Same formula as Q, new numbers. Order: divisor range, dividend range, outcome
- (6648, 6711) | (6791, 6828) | 1.12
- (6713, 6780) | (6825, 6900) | 1.09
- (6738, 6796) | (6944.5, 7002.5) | 1.14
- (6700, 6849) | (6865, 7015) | 1.08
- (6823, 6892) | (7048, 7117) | 1.00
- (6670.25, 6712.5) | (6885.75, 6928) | 1.11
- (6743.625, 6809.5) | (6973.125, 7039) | 1.10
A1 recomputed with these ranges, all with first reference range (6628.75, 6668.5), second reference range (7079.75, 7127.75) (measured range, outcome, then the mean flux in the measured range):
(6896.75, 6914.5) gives -0.04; 15.9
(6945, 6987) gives -0.11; 16.7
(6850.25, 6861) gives -0.06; 16.3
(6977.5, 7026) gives -0.08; 16.2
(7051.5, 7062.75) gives -0.05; 15.6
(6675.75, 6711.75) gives 0.05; 15.1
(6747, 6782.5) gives 0.04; 15.2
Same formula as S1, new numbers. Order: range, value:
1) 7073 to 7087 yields 17.38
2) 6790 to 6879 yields 19.66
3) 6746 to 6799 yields 19.52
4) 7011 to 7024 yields 16.48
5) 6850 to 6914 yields 21.88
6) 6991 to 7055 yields 20.96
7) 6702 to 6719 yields 18.47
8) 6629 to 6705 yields 19.15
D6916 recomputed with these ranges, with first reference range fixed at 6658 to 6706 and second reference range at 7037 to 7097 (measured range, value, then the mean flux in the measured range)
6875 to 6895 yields -0.11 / 16.9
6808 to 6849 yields -0.06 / 16.1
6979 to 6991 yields -0.16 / 17.6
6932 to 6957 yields -0.06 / 16.1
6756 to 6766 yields -0.06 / 16.1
